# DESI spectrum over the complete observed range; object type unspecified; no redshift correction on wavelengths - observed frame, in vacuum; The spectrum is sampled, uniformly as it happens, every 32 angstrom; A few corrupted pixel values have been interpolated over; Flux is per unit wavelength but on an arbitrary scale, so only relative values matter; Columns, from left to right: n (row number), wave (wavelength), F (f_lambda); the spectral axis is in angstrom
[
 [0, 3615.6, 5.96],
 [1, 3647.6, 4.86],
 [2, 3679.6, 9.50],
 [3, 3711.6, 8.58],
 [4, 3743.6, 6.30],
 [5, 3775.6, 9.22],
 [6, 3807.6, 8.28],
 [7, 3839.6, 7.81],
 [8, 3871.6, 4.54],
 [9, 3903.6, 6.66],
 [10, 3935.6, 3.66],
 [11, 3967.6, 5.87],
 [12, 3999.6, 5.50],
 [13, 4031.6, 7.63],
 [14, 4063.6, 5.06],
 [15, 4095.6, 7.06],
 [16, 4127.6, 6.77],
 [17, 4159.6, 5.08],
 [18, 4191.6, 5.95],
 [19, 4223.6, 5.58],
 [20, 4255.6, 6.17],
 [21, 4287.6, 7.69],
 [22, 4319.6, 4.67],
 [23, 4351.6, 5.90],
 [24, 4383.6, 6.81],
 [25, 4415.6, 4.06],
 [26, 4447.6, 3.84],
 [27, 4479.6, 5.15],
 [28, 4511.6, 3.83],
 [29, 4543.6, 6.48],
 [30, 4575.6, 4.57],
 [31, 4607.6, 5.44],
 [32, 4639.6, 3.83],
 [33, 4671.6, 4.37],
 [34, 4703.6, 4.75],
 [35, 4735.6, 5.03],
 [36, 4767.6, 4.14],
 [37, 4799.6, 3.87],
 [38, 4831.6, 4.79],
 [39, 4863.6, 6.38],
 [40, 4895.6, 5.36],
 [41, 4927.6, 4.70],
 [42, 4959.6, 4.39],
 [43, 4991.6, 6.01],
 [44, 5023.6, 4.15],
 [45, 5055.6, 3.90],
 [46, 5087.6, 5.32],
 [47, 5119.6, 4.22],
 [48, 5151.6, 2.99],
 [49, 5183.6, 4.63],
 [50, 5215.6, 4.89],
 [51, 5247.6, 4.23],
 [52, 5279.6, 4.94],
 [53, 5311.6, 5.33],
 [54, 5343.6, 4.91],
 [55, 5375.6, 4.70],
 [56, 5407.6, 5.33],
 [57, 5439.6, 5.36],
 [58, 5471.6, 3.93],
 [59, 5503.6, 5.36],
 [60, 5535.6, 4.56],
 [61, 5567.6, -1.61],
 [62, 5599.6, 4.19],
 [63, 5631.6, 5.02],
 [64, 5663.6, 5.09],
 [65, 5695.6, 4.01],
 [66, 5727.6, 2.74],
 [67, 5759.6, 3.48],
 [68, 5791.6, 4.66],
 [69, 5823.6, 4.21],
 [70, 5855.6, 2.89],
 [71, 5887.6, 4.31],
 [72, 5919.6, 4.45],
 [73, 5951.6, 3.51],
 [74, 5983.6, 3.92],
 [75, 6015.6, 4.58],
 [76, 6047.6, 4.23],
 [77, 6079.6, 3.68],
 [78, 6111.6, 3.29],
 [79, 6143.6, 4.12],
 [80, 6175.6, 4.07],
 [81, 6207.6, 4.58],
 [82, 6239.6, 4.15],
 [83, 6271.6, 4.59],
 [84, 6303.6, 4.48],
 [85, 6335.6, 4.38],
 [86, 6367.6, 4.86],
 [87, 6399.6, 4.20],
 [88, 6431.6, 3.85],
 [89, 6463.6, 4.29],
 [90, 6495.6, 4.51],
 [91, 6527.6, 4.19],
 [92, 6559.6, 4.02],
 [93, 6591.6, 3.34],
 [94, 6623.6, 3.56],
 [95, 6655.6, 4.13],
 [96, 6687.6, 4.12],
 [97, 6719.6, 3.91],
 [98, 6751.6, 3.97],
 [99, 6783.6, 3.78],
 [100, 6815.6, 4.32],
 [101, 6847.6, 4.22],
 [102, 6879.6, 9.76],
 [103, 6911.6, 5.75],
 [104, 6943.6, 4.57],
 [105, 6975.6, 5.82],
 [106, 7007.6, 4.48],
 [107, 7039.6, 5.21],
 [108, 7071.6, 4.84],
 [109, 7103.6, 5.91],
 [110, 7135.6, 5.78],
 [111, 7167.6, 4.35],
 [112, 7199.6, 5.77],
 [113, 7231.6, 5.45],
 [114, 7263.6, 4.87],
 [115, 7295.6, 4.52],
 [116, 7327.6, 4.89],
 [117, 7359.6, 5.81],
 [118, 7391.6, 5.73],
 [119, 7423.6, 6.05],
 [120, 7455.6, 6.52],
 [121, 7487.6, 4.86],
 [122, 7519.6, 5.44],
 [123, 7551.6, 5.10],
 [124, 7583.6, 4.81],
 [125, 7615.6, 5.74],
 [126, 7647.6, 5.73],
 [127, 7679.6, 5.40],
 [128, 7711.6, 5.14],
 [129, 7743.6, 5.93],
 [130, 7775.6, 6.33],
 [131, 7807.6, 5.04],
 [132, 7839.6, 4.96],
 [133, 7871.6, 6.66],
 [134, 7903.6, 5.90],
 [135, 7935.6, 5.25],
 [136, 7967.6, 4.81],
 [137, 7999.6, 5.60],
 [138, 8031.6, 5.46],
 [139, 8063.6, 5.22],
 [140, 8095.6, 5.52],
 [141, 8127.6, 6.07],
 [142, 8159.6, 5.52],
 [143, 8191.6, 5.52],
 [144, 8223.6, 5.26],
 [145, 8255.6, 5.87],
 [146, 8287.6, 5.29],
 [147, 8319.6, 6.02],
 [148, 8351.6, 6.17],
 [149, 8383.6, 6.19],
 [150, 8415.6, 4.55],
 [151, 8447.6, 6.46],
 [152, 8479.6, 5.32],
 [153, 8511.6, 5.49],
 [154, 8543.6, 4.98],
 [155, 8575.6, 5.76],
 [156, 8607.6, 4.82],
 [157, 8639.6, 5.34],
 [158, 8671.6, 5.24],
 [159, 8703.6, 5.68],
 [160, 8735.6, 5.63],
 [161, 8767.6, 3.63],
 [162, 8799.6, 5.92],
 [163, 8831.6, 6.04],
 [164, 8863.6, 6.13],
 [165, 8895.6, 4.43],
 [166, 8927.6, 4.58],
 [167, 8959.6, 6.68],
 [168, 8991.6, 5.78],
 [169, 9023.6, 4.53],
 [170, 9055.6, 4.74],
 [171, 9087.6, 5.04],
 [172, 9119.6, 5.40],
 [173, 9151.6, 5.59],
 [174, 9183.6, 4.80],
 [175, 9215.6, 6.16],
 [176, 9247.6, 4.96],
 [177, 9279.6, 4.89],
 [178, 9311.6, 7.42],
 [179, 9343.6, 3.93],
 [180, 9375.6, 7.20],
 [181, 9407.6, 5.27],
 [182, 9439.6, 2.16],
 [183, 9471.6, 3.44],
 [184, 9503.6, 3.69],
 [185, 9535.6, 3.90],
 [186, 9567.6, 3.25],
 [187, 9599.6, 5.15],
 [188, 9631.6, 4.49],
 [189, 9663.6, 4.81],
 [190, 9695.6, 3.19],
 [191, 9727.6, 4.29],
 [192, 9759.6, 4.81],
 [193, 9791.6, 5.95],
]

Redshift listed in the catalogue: 0.843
